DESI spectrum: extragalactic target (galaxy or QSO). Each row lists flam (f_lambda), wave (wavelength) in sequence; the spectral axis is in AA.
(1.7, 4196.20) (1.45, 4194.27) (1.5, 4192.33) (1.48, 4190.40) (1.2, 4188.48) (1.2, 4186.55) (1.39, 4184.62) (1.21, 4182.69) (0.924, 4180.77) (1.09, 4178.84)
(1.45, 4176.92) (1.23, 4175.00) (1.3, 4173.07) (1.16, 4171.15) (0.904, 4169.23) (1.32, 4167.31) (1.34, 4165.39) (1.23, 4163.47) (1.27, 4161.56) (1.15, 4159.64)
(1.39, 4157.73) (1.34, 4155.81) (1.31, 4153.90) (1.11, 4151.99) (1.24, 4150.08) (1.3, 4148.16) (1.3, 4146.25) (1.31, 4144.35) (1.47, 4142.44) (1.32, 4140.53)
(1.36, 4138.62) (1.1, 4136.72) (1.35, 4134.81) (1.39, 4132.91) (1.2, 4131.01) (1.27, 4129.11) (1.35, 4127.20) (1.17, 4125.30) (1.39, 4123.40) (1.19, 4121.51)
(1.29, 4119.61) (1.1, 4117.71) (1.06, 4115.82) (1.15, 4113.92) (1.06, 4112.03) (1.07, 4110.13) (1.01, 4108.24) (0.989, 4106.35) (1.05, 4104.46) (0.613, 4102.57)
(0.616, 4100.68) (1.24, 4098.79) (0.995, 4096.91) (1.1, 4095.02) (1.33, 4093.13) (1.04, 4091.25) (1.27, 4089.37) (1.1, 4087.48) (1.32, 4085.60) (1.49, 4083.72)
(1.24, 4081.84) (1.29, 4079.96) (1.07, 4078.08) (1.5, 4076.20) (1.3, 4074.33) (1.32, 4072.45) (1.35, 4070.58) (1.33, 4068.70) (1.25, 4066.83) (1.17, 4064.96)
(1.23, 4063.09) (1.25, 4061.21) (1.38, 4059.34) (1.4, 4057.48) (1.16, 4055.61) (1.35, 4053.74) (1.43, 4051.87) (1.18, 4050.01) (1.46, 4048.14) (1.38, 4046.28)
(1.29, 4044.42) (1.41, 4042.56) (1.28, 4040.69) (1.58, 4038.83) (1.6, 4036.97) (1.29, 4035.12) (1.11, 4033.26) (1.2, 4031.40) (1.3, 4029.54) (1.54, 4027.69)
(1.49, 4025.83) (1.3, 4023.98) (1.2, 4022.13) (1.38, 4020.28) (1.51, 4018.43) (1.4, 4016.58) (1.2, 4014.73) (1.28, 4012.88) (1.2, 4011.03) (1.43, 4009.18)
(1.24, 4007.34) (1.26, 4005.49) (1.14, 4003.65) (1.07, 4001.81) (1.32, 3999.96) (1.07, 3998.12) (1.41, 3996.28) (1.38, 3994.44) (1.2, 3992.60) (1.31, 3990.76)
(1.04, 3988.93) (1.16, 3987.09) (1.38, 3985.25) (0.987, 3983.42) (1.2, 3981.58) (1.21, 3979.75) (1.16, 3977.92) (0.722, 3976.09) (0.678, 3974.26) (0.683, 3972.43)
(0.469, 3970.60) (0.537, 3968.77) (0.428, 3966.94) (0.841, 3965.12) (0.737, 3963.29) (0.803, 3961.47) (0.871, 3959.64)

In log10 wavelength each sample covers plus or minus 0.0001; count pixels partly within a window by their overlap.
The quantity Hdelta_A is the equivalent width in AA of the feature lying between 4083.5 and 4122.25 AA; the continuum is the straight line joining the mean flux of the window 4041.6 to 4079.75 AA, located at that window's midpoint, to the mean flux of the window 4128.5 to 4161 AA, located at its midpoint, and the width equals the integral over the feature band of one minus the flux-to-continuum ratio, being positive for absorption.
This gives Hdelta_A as 6.2 AA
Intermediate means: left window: 1.31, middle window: 1.09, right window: 1.29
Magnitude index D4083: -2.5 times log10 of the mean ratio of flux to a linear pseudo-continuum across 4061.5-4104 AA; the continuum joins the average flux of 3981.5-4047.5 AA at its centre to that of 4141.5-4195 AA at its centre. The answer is 0.08 mag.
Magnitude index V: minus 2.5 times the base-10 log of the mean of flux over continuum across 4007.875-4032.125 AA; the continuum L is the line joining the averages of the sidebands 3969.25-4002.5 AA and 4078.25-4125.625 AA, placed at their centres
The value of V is -0.23 mag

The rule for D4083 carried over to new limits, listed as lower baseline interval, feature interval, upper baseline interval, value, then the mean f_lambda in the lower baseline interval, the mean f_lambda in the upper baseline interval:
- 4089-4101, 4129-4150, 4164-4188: -0.13 mag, 1.1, 1.21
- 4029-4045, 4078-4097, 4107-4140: 0.04 mag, 1.34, 1.21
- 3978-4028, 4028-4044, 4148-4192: -0.08 mag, 1.27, 1.24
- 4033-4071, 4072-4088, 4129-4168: 0.02 mag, 1.33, 1.29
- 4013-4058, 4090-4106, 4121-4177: 0.29 mag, 1.35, 1.27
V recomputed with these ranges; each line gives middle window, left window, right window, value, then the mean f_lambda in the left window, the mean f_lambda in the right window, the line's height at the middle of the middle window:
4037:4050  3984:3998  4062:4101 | -0.133 mag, 1.25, 1.23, 1.24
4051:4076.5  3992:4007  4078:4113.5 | -0.148 mag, 1.23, 1.1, 1.14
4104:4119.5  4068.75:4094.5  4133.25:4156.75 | 0.196 mag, 1.28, 1.3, 1.29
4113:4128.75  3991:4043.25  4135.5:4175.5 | 0.052 mag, 1.31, 1.26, 1.27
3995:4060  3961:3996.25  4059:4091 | -0.181 mag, 0.958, 1.28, 1.12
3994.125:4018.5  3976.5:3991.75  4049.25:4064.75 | -0.056 mag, 1.17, 1.29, 1.2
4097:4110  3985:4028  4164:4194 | 0.328 mag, 1.28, 1.25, 1.26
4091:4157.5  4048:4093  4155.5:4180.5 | 0.066 mag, 1.28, 1.23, 1.26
